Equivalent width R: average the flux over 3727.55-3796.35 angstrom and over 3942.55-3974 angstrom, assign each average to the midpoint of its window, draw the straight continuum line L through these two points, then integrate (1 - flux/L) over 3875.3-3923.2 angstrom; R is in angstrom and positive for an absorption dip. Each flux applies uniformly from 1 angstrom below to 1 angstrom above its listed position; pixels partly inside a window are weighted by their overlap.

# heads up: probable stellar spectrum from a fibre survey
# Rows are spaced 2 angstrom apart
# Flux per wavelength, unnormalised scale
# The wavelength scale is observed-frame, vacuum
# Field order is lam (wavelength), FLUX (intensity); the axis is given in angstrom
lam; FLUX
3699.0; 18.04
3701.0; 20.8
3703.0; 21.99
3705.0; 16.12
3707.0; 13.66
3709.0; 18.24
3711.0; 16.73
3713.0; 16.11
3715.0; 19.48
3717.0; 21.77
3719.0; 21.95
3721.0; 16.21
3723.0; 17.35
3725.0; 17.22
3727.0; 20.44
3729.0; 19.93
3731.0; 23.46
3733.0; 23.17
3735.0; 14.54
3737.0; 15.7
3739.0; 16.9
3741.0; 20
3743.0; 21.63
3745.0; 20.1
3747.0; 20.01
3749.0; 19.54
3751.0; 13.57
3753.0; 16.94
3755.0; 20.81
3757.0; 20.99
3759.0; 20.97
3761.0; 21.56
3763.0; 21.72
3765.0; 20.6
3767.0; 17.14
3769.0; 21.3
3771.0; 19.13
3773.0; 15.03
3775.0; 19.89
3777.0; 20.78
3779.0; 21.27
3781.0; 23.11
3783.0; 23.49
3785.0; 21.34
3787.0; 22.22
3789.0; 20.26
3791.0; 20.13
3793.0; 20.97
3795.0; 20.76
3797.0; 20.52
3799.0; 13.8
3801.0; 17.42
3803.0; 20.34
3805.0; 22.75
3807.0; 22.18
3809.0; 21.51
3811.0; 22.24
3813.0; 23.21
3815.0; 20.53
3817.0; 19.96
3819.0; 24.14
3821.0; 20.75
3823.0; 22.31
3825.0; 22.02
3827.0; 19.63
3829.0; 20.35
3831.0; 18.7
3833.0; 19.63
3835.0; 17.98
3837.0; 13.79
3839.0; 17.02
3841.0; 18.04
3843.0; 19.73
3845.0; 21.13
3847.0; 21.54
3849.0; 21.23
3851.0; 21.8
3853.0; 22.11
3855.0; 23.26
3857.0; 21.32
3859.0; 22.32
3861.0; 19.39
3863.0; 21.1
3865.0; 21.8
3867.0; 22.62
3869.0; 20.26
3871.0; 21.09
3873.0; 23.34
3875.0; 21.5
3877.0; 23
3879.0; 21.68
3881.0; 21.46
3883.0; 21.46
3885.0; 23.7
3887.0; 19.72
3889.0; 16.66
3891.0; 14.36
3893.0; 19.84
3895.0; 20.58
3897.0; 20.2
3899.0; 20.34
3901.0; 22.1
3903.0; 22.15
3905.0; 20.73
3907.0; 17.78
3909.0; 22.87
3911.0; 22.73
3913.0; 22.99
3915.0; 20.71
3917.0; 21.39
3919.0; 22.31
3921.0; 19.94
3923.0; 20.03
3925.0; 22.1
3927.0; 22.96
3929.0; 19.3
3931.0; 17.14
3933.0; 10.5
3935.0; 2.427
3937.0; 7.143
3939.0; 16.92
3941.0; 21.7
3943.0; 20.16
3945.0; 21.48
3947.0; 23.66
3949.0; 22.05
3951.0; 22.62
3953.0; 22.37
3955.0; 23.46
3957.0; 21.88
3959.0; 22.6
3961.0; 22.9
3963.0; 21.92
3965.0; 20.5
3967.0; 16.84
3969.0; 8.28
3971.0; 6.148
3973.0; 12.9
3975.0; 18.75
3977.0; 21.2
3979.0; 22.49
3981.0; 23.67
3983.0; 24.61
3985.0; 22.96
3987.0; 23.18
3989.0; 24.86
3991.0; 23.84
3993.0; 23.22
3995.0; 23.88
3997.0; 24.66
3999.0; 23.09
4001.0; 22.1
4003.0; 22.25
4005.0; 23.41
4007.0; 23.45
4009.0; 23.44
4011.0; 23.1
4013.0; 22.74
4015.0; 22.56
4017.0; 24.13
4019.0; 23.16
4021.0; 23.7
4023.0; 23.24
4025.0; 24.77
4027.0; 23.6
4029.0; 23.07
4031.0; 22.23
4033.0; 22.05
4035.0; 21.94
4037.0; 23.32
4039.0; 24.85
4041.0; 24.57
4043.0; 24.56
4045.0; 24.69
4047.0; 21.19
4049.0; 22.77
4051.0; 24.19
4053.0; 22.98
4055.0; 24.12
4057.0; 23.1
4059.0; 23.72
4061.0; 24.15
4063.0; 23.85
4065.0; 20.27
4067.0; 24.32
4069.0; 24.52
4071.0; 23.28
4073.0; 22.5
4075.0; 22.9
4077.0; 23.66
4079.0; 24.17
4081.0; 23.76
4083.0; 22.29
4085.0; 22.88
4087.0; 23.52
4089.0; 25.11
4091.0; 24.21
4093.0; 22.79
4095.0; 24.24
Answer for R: -3.1 angstrom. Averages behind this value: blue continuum 20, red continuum 19.3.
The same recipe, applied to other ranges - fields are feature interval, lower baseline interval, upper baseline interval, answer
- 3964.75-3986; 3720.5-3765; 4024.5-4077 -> 4.2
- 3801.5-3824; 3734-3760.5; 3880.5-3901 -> -2.9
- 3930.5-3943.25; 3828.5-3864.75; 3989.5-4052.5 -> 5.0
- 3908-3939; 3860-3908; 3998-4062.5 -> 4.5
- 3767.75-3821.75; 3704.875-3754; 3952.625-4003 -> -4.4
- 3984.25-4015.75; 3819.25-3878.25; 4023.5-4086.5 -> -0.9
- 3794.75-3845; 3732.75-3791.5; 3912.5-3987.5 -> -1.0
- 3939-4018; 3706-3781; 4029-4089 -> 2.9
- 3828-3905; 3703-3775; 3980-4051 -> 1.9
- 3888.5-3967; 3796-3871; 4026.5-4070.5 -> 7.0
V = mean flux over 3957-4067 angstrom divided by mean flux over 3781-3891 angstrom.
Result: 1.07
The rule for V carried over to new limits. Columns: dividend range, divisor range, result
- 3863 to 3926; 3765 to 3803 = 1.05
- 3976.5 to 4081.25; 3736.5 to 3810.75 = 1.17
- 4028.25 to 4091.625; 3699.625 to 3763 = 1.23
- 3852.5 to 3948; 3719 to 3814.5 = 1.01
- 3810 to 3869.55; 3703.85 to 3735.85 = 1.11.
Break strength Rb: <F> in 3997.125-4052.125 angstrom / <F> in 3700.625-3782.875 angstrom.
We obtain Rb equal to 1.21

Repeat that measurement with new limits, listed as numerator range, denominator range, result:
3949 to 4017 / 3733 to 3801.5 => 1.09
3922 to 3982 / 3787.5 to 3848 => 0.92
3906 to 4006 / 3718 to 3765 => 1.04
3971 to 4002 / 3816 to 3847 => 1.11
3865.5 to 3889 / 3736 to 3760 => 1.14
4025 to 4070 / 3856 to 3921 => 1.11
